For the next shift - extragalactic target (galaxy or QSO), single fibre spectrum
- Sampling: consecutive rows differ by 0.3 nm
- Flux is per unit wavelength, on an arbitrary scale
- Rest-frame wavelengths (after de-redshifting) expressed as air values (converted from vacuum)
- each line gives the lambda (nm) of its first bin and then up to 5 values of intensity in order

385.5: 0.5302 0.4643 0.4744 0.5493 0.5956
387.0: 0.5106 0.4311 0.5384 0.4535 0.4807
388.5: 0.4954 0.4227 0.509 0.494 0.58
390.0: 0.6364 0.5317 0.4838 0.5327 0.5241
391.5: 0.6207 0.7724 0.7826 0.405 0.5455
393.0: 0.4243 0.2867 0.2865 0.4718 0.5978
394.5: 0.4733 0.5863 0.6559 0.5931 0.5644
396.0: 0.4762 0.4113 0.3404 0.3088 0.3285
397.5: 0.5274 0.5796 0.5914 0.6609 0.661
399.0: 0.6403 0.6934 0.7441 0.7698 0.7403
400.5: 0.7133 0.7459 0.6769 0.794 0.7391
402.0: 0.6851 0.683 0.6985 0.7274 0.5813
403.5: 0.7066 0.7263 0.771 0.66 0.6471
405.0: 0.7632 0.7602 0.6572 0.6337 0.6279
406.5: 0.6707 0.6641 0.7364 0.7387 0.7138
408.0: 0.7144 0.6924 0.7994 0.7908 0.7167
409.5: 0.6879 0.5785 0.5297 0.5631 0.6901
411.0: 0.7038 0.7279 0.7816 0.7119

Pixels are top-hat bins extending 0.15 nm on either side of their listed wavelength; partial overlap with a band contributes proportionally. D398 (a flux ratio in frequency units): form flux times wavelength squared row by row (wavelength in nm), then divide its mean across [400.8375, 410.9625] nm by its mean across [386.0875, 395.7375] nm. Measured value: 1.4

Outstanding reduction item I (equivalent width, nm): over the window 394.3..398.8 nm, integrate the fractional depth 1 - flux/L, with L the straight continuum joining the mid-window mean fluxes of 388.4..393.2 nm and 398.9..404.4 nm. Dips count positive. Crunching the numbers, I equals 0.831 nm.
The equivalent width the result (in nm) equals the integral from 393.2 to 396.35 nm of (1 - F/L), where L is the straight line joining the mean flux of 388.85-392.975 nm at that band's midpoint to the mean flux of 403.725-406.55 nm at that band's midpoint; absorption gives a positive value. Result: 0.53 nm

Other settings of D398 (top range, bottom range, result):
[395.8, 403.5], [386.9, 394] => 1.28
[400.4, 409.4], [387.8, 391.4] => 1.49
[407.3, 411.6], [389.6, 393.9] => 1.44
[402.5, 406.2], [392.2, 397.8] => 1.55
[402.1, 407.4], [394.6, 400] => 1.28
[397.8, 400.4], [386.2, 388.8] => 1.44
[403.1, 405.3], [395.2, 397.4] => 1.66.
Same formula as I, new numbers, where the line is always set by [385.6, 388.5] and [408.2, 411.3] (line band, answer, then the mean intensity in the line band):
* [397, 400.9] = -0.30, 0.64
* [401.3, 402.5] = -0.21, 0.721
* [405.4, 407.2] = -0.04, 0.666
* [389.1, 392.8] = -0.30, 0.573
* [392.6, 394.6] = 0.41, 0.437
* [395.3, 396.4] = 0.11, 0.512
